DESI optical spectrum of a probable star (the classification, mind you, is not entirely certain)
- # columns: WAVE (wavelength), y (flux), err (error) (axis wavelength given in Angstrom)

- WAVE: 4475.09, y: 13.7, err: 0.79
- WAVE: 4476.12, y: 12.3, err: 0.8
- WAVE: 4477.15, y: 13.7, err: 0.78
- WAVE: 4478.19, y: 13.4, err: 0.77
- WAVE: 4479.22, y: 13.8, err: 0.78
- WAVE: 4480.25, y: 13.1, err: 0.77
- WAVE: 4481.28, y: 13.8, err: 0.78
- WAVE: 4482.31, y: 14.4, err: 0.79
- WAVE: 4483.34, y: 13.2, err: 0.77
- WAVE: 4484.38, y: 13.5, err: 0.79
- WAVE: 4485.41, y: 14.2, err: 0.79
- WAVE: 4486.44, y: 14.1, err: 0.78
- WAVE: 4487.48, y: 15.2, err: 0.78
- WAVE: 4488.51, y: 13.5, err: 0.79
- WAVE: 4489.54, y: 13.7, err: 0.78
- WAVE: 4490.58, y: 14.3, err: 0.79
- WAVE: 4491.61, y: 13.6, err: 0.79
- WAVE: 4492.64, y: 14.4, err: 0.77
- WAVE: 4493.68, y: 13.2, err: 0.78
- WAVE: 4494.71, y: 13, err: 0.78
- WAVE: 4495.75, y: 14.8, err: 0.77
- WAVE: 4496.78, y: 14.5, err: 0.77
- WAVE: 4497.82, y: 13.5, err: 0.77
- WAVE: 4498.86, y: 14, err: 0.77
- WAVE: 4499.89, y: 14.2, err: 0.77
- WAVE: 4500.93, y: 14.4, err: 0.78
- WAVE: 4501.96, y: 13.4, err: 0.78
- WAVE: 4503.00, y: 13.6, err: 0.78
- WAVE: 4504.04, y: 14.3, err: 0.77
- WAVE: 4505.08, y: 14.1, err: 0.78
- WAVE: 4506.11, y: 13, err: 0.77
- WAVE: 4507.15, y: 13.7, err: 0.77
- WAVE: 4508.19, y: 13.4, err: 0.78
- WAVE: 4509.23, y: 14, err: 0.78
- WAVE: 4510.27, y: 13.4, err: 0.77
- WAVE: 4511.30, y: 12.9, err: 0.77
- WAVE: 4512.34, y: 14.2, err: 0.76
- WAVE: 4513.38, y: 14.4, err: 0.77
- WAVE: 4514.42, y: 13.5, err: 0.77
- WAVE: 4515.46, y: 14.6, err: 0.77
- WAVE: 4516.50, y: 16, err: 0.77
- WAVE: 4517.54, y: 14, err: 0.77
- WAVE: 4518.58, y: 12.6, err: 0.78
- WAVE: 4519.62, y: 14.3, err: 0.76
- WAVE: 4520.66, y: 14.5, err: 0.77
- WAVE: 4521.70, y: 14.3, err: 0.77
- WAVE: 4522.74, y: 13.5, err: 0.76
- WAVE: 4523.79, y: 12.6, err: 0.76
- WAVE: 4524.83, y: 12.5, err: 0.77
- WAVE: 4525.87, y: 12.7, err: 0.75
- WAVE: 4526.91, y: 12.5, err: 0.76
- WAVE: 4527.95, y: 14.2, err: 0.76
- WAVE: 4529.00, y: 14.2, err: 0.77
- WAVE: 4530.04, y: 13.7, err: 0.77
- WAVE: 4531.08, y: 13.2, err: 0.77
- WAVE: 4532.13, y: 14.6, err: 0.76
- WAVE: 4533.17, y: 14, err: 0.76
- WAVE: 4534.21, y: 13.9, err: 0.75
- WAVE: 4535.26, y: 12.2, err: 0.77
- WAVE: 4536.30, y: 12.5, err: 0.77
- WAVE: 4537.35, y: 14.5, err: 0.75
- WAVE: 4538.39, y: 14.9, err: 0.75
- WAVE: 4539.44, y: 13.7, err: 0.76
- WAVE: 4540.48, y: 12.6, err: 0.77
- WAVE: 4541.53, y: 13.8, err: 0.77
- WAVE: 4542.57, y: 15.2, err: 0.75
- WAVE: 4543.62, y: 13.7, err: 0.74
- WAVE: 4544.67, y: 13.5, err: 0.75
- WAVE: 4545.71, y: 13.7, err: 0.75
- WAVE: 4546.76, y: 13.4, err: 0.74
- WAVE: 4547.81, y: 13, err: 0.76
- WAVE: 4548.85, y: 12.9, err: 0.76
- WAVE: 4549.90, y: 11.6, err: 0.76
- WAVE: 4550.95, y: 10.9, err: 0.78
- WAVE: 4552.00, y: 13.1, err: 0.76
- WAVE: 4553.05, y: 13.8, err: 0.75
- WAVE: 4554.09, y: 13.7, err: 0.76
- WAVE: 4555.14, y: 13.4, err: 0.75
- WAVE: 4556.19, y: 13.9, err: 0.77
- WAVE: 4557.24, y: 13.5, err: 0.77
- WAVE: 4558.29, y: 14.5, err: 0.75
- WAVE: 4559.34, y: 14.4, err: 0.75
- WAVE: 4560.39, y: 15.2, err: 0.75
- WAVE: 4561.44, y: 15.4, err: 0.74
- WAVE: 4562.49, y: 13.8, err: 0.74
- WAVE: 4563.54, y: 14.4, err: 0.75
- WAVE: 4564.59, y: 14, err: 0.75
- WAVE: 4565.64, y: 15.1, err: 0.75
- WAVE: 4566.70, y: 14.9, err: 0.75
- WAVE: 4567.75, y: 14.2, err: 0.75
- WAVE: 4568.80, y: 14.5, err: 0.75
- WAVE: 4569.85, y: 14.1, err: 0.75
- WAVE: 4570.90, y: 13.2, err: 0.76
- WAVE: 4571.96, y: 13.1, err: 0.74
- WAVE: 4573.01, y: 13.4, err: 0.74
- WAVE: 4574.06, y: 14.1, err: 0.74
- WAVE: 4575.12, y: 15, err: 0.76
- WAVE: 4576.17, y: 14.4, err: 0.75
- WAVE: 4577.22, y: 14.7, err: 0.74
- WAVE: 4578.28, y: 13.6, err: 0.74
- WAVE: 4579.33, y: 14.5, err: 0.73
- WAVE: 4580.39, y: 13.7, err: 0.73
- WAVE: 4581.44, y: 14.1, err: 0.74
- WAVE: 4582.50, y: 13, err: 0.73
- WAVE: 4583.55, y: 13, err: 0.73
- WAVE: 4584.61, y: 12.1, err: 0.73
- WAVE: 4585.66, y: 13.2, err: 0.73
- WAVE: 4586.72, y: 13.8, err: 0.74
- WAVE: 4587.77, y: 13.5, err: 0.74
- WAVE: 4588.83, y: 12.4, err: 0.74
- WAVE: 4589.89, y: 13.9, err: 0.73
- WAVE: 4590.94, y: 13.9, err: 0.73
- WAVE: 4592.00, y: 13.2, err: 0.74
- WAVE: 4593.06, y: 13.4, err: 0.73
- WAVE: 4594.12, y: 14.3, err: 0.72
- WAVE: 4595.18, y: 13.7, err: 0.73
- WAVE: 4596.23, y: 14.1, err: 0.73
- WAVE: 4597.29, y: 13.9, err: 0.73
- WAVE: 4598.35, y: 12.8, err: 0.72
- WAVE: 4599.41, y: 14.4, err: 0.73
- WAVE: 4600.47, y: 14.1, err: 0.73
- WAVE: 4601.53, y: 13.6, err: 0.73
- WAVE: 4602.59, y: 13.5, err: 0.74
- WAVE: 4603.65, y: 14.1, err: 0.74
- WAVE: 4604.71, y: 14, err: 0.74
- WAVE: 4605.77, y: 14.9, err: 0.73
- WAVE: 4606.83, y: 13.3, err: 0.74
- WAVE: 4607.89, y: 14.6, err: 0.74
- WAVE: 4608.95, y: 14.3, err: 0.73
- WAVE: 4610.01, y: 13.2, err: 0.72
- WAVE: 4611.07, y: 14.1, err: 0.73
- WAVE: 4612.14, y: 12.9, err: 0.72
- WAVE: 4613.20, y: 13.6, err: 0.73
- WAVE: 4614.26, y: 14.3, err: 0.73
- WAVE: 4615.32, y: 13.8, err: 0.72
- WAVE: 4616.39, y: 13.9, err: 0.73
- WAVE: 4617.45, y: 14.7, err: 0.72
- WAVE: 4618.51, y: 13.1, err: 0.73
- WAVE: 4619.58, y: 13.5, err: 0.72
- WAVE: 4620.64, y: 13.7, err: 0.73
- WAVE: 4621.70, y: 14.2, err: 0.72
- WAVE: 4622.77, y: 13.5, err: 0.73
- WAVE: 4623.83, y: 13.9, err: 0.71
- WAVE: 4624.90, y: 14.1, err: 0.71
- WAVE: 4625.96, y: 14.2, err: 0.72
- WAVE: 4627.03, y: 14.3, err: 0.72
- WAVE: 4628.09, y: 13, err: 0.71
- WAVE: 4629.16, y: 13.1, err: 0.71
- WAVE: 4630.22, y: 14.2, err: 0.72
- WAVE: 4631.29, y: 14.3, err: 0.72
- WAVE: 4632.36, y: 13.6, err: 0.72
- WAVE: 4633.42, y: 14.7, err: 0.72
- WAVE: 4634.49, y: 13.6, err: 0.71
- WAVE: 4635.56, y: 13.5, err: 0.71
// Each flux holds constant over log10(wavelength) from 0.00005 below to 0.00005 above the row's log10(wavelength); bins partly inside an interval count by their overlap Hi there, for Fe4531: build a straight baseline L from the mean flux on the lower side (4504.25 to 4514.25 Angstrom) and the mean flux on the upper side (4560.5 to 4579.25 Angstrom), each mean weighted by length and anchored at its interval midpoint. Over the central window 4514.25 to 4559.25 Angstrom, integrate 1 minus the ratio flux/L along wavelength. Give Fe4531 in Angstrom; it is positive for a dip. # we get 1.2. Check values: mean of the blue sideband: 13.7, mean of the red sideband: 14.3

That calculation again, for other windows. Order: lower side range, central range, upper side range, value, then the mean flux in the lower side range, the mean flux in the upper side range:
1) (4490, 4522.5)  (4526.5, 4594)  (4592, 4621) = 0.8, 13.9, 13.8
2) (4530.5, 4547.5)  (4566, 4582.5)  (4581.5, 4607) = -0.5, 13.7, 13.6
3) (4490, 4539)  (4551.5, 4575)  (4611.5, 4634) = -0.5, 13.8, 13.8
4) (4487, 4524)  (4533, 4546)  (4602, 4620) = 0.2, 13.9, 13.9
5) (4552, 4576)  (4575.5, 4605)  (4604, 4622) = 0.7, 14.1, 13.9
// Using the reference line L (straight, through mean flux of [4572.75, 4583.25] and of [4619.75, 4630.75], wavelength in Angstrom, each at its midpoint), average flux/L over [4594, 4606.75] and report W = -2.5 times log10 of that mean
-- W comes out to 0.00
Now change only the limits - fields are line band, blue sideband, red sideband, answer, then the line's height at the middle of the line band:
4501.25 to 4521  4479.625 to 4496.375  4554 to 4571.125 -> 0.01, 14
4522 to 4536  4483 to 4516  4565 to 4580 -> 0.05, 14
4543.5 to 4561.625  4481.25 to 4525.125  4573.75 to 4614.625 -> 0.03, 13.8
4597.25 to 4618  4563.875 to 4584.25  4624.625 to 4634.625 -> 0.00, 14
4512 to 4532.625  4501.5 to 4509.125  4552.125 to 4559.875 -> -0.01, 13.7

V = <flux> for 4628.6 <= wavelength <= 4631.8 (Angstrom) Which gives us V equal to 13.8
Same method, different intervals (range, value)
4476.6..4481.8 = 13.5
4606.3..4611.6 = 13.9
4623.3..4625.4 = 14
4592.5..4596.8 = 13.9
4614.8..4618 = 14.1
